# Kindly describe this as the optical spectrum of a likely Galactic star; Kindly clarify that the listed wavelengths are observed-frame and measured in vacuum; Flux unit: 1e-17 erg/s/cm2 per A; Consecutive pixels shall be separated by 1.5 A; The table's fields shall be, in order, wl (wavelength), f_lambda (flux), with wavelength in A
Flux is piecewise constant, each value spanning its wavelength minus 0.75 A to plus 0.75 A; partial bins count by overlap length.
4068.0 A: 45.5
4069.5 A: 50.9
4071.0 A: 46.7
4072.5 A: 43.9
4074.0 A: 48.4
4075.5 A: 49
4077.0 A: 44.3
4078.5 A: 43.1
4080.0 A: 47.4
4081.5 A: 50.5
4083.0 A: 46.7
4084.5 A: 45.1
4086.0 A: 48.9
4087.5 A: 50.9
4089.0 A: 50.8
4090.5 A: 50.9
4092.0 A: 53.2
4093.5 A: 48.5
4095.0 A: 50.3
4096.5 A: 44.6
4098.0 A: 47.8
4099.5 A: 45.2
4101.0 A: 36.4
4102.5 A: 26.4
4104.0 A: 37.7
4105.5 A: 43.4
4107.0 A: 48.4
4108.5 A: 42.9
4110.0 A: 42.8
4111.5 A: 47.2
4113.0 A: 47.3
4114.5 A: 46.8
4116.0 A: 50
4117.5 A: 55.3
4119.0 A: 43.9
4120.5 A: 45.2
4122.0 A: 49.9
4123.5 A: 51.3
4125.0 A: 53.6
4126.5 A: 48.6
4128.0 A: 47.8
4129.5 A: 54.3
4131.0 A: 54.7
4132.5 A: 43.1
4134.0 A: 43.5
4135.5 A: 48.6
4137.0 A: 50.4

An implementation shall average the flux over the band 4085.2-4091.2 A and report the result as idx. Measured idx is 50.3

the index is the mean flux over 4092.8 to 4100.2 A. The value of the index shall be 47.3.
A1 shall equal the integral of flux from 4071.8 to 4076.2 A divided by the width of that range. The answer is 47.1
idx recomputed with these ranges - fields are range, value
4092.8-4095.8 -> 49.3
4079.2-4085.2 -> 47.4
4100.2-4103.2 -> 31.7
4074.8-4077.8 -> 46.6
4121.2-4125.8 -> 51.5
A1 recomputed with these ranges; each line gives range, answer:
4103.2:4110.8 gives 43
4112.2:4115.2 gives 47.1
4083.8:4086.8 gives 47.1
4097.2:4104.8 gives 38.8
